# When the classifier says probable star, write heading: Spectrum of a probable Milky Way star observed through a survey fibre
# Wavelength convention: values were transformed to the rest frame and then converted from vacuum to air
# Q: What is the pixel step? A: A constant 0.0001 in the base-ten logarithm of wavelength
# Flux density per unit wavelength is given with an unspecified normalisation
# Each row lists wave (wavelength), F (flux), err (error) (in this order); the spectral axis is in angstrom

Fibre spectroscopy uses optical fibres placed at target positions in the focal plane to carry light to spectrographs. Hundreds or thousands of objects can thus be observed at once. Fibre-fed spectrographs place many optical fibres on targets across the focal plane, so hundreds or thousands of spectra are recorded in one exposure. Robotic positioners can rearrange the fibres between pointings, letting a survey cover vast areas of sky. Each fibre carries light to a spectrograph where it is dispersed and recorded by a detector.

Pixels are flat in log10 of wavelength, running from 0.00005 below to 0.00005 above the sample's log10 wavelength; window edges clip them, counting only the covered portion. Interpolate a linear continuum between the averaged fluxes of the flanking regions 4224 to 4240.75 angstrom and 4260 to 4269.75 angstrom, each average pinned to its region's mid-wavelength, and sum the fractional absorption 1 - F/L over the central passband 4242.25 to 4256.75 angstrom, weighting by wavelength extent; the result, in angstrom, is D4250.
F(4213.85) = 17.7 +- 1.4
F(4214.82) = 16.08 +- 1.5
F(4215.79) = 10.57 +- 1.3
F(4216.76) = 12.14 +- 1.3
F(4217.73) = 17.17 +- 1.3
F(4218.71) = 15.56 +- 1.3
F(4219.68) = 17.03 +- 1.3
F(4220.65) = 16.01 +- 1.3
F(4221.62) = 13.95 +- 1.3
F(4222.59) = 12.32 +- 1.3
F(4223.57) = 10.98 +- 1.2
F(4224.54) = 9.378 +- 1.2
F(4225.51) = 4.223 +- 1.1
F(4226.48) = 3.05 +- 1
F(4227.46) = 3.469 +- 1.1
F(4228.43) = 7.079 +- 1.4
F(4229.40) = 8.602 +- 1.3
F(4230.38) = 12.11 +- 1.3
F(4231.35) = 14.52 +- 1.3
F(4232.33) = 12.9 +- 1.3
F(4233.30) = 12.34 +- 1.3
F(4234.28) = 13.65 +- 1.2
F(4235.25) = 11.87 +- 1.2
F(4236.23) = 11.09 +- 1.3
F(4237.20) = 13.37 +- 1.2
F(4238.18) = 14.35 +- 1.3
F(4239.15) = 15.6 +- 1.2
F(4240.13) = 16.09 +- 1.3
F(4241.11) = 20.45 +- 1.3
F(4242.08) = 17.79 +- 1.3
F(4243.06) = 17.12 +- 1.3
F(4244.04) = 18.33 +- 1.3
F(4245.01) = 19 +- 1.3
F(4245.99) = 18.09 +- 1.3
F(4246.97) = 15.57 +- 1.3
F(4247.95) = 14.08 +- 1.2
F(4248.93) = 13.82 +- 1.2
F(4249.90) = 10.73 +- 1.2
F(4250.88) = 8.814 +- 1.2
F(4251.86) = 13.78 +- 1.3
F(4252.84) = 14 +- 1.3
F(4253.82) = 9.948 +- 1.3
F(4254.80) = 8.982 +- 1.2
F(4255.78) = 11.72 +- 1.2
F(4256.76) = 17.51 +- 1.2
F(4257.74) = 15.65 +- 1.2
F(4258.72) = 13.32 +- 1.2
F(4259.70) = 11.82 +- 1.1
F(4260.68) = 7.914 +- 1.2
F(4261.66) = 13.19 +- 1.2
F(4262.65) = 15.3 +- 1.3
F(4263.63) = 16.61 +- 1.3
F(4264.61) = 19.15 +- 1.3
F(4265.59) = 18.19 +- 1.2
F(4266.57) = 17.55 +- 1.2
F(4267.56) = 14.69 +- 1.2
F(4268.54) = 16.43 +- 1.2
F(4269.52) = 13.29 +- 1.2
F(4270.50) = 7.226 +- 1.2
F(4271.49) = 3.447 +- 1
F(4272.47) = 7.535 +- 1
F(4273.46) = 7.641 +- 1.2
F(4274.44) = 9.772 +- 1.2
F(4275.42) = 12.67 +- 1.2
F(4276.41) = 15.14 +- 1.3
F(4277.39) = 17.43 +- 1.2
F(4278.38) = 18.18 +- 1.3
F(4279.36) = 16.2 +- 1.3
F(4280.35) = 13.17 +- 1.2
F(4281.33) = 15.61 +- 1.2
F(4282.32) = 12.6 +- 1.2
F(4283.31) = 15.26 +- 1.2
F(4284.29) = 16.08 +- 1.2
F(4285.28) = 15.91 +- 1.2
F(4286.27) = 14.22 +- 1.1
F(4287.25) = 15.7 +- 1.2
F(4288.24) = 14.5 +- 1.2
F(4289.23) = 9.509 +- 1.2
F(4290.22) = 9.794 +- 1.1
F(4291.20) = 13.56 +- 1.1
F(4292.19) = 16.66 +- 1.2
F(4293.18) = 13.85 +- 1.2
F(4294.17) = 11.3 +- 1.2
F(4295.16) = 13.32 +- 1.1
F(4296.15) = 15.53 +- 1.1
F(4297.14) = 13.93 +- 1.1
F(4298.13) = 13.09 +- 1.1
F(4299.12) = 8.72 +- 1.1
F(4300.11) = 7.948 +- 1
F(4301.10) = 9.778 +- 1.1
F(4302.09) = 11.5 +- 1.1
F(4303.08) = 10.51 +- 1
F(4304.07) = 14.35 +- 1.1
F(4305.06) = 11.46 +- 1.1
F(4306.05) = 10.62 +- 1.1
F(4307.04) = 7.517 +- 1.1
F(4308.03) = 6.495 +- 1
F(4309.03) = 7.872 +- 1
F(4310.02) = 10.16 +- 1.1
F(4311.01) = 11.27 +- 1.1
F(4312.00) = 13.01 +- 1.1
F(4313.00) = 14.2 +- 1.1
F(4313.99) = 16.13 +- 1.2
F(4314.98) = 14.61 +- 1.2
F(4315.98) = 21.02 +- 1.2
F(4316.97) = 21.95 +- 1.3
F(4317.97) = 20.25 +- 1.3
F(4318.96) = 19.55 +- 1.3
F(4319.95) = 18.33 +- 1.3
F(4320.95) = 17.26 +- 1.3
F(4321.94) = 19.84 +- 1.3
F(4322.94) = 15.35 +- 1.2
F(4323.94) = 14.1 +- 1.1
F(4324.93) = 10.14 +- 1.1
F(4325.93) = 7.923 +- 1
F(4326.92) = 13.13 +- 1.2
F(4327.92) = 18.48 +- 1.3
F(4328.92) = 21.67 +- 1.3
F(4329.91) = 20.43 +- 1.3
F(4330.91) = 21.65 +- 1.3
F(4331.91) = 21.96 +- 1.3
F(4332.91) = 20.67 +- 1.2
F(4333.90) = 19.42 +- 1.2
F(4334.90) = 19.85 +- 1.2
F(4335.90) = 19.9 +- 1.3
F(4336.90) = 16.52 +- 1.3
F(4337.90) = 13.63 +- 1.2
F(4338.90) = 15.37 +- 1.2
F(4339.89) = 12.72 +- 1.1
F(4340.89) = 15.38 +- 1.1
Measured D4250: -1.1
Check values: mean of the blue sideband 10.9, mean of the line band 14.1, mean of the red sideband 15.2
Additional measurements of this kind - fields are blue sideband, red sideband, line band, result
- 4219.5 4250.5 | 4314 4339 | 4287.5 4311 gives 7.0 angstrom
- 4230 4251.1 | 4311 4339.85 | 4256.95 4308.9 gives 9.8 angstrom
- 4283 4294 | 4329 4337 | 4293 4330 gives 7.6 angstrom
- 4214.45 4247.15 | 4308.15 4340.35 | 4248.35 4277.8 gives 3.2 angstrom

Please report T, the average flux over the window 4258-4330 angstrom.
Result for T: 13.7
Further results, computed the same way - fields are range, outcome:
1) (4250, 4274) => 12.6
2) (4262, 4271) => 15.3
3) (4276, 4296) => 14.4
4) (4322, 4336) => 17.5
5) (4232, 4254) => 14.5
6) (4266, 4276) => 11.1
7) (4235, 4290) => 14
